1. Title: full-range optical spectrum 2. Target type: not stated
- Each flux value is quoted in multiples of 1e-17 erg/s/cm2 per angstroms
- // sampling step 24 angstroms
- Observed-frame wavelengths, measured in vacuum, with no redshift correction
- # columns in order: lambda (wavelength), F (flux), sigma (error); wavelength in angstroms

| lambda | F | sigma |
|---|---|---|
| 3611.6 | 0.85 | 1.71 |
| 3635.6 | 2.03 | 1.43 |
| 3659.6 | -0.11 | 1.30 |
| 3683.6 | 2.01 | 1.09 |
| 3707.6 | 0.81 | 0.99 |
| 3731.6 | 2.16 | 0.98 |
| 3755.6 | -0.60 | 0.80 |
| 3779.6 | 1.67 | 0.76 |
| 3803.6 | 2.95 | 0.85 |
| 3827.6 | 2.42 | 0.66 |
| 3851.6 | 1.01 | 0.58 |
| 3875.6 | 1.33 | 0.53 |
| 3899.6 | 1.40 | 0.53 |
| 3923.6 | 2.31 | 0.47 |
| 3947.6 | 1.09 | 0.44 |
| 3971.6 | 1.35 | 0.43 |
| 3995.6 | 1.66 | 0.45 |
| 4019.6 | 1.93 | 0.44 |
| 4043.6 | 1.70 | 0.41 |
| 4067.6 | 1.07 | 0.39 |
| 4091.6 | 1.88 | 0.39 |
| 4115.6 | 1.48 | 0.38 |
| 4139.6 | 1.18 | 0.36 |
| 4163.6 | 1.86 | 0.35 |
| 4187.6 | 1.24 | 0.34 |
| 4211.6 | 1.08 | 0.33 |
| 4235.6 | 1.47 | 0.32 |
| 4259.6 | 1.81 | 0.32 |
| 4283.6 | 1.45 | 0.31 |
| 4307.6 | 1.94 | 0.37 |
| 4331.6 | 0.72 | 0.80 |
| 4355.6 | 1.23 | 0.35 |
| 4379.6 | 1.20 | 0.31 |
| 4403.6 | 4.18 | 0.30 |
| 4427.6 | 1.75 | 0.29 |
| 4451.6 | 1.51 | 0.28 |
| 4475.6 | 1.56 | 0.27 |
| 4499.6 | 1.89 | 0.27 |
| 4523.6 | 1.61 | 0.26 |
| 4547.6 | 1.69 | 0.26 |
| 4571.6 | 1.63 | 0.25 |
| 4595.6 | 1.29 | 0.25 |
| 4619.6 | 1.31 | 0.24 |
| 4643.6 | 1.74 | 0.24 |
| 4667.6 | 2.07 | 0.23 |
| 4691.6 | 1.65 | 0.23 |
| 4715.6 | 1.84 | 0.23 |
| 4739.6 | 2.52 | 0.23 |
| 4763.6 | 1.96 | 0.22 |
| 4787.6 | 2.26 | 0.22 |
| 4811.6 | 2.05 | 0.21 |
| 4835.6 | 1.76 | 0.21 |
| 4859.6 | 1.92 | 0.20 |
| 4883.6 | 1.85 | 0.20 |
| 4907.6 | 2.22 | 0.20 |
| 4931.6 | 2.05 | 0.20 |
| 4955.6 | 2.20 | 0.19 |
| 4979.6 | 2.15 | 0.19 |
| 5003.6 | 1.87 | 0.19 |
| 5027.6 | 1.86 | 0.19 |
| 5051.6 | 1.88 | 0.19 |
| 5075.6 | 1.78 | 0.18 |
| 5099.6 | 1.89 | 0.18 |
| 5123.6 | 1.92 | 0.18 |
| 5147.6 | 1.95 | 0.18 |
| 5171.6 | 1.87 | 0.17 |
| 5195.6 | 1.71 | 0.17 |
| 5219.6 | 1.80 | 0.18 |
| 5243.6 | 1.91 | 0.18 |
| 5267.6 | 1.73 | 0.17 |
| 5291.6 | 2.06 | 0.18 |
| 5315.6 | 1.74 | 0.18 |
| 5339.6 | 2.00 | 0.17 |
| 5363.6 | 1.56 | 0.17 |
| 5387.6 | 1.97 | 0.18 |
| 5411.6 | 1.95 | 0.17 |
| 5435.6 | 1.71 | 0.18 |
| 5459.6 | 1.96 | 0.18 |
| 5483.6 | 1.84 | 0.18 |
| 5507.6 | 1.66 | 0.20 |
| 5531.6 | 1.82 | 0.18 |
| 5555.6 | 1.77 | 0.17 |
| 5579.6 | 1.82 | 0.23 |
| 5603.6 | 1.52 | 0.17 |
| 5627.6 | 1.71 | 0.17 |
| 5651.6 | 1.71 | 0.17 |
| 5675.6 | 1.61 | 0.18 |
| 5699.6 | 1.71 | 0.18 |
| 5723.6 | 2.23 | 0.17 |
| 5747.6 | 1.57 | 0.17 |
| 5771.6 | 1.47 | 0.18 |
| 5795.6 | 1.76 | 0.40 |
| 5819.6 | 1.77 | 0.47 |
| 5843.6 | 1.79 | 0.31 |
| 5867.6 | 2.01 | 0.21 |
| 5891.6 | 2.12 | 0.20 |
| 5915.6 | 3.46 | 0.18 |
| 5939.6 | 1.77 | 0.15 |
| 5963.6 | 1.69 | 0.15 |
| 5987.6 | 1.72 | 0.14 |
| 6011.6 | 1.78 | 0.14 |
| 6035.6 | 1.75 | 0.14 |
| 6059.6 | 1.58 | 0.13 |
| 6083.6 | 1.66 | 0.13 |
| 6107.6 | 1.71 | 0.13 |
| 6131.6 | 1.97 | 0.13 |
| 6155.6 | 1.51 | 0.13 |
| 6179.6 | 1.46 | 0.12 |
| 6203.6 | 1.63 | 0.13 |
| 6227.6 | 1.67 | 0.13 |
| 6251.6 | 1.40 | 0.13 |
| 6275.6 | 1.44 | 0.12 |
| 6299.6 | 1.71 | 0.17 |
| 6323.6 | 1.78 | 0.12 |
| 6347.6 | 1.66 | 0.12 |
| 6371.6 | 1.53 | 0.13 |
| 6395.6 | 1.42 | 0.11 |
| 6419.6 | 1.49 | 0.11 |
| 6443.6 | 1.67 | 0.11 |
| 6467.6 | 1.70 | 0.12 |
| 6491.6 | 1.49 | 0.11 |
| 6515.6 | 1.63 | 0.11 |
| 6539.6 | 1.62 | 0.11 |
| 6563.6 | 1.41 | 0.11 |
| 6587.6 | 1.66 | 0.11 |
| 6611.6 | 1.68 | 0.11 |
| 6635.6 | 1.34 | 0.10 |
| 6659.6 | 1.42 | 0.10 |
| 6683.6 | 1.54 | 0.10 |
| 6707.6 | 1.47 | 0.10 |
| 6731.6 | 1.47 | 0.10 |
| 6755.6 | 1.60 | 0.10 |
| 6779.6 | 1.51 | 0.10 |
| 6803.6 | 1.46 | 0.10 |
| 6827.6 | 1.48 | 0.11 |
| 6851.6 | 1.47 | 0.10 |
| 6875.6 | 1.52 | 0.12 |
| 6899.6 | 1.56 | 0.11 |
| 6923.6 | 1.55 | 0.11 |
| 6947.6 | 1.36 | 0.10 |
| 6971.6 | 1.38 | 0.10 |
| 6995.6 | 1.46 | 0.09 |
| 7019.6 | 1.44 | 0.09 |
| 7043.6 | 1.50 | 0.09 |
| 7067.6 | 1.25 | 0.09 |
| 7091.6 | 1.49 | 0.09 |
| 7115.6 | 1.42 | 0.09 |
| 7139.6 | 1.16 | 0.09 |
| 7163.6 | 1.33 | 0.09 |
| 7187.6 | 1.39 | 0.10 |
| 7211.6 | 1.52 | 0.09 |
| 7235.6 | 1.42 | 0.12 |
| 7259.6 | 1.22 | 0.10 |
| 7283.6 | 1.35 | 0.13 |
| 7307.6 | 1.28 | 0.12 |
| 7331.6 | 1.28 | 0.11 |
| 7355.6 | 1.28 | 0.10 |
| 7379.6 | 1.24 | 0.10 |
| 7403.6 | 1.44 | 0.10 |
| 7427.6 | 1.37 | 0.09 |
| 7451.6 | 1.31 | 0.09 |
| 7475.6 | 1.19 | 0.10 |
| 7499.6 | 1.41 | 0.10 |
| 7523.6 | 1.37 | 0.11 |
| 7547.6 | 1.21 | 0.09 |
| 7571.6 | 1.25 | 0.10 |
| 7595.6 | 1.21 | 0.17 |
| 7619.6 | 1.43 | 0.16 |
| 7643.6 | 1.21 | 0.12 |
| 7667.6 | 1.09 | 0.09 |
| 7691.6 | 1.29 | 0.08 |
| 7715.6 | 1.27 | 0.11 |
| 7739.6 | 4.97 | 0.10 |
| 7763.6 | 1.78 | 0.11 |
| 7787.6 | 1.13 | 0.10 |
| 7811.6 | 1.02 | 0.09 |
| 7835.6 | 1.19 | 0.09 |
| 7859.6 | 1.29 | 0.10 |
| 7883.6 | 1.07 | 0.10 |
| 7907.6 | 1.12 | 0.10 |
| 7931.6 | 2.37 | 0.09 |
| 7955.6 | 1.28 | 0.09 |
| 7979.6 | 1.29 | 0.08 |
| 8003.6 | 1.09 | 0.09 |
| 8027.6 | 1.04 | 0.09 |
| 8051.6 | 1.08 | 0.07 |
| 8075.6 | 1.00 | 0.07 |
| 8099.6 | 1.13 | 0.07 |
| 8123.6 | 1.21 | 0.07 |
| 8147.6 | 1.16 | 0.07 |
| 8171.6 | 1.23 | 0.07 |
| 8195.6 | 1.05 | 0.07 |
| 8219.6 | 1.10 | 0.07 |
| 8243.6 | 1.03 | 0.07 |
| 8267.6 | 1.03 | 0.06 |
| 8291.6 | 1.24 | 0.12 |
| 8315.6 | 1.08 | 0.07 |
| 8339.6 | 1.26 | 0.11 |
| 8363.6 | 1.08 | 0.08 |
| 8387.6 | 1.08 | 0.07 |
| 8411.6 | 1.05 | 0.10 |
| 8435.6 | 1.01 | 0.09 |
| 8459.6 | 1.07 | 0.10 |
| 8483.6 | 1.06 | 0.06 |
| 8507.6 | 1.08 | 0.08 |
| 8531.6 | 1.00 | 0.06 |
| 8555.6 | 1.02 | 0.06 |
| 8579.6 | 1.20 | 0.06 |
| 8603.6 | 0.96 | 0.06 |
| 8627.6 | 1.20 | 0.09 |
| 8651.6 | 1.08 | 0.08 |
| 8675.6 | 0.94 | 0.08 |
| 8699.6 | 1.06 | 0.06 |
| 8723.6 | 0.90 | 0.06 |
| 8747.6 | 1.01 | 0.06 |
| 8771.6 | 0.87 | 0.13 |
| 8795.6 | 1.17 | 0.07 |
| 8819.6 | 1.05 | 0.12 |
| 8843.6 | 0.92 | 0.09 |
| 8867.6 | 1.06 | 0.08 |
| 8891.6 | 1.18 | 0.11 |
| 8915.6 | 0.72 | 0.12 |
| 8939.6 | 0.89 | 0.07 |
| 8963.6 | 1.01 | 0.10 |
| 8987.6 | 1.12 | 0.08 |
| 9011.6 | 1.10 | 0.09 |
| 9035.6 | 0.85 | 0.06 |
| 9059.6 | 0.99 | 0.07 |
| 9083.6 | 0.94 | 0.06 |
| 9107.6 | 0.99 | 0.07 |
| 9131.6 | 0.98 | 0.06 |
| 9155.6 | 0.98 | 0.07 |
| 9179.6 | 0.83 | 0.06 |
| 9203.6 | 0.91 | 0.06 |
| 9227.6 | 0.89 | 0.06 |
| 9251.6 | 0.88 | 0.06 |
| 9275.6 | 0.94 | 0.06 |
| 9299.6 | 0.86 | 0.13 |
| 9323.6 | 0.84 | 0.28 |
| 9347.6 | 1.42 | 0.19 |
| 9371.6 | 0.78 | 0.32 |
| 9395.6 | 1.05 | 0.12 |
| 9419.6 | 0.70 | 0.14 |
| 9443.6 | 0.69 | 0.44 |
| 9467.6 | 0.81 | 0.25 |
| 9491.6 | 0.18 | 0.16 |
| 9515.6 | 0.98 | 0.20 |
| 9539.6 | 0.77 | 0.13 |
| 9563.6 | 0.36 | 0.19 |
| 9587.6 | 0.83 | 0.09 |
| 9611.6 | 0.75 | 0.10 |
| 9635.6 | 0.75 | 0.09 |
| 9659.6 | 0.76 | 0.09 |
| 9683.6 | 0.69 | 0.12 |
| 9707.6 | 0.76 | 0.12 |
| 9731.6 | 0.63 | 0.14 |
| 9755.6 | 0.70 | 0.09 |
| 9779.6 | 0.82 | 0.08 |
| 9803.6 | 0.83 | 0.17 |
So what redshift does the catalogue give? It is 0.179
